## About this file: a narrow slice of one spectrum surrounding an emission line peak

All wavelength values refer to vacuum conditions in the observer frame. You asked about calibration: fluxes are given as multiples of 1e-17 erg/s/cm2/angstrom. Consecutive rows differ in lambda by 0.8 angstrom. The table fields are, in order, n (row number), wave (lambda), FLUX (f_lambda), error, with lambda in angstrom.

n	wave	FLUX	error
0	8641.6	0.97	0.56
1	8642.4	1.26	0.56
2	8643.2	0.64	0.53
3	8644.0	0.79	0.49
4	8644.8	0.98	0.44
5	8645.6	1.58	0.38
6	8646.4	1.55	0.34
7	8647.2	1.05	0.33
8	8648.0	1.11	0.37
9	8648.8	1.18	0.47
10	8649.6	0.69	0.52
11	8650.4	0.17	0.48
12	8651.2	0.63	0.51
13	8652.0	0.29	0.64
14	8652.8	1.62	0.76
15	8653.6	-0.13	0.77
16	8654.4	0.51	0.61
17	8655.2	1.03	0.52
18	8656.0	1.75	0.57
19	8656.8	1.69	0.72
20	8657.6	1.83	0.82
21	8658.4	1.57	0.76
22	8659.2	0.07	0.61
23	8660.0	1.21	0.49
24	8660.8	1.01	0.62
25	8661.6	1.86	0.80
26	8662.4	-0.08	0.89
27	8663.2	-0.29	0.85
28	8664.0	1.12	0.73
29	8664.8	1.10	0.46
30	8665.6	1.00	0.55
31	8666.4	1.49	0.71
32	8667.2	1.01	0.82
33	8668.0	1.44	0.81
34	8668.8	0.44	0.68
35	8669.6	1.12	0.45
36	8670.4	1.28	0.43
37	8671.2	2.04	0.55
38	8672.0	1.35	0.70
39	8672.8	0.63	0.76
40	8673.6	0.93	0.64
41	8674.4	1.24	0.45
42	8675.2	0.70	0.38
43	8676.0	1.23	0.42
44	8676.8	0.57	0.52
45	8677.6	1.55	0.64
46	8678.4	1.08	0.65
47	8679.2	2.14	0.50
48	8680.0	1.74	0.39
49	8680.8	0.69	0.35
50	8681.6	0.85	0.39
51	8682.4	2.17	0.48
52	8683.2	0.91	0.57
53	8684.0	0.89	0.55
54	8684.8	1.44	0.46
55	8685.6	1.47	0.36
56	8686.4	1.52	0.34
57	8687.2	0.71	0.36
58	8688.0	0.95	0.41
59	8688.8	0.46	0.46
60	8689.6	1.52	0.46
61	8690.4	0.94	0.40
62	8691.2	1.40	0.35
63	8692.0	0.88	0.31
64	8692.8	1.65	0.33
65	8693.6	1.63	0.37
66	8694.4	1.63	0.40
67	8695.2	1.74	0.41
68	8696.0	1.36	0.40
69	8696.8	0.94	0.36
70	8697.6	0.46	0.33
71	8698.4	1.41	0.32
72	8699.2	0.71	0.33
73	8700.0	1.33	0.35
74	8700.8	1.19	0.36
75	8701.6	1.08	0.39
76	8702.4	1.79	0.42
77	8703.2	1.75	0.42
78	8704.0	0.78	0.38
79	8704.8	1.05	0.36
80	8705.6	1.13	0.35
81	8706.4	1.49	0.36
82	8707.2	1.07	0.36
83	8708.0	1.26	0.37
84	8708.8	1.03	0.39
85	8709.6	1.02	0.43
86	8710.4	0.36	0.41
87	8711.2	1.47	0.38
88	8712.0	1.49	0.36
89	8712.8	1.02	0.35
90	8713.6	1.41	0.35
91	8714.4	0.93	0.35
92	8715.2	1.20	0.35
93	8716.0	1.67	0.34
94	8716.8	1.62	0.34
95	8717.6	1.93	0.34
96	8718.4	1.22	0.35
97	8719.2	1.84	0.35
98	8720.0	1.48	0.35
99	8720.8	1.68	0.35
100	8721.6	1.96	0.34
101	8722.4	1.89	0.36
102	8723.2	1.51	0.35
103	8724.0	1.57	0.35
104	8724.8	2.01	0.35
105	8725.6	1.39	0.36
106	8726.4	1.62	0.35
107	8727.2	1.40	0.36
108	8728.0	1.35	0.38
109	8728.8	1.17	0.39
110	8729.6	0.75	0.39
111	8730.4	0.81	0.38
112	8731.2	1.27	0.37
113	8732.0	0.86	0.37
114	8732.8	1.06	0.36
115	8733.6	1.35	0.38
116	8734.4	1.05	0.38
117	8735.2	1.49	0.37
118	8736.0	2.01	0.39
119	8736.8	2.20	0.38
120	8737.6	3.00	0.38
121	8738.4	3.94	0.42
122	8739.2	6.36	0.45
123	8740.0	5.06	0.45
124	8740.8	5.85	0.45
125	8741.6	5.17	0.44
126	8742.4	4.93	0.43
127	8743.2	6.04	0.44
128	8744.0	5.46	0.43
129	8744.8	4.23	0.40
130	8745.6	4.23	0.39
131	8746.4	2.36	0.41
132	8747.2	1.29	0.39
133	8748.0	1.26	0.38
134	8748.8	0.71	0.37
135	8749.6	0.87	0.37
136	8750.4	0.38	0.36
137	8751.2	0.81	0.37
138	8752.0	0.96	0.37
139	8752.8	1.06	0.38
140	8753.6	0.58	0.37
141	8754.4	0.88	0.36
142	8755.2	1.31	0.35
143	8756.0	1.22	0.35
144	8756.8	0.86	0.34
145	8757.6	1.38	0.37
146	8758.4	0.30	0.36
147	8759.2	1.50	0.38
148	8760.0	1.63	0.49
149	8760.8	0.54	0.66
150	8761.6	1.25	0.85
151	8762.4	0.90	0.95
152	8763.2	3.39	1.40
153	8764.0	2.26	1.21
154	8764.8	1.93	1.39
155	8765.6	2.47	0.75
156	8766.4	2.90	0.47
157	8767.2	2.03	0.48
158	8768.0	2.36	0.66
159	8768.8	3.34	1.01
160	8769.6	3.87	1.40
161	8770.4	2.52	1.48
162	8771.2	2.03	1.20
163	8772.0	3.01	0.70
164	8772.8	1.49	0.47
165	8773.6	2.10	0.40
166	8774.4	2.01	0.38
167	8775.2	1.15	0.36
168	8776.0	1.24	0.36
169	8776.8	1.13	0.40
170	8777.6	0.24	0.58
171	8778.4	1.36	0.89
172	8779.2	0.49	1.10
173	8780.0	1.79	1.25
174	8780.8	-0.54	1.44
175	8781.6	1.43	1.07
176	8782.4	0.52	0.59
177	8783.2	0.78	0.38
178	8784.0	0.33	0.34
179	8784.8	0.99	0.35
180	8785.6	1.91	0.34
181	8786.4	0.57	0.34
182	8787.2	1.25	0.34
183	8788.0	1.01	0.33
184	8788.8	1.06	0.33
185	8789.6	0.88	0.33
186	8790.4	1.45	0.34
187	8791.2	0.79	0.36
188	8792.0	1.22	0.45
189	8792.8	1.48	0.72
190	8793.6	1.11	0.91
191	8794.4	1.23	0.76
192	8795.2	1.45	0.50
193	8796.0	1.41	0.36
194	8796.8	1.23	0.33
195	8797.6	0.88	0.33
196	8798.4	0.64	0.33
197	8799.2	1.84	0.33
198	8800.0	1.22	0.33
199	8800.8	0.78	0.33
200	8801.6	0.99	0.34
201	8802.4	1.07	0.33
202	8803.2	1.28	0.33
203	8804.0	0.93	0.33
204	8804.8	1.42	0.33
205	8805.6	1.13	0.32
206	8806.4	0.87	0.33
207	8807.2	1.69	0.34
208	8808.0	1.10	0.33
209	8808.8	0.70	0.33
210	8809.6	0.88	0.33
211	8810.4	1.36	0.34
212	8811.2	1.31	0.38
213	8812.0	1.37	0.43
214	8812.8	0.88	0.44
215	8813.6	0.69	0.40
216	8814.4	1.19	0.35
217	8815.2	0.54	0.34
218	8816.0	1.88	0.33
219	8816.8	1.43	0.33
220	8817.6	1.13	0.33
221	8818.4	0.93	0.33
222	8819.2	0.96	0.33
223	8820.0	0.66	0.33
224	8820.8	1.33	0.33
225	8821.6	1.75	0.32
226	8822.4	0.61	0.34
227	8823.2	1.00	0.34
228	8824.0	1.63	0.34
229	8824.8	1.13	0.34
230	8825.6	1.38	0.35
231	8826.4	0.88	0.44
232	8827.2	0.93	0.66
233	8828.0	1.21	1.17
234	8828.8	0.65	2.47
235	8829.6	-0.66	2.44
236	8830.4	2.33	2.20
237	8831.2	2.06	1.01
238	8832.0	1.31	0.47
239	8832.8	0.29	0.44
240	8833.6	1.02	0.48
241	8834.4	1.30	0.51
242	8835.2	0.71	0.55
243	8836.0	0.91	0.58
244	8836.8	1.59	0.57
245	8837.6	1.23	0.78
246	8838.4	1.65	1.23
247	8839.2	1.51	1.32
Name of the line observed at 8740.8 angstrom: H-alpha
